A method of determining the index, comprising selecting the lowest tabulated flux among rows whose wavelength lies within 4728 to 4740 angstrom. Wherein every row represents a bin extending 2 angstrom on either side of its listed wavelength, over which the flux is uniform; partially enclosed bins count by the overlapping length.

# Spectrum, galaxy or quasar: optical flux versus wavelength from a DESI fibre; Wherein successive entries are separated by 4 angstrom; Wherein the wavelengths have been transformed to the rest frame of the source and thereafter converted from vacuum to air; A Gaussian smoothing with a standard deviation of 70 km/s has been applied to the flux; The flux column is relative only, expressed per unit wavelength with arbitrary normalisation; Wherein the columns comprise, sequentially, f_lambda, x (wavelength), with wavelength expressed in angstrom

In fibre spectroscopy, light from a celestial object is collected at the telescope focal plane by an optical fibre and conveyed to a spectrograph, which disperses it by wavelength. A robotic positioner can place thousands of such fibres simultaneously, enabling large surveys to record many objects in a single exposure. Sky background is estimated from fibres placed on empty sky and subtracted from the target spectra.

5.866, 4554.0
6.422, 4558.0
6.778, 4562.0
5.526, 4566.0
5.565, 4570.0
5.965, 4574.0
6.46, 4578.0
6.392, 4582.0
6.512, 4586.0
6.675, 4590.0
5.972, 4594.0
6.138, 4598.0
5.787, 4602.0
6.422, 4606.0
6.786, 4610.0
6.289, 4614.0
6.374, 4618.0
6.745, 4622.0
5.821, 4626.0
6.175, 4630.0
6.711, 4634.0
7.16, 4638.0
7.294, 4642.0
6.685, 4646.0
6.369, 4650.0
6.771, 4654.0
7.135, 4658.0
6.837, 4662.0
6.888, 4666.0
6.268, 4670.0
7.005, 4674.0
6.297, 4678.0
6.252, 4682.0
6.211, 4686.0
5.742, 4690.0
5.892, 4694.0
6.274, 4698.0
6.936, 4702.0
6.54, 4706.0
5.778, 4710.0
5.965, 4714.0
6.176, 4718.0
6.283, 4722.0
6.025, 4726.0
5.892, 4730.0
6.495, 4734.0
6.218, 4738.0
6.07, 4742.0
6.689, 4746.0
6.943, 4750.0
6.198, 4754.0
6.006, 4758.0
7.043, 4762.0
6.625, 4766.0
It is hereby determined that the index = 5.892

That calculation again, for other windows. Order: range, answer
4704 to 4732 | 5.778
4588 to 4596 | 5.972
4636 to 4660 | 6.369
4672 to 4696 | 5.742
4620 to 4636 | 5.821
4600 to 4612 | 5.787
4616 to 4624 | 6.374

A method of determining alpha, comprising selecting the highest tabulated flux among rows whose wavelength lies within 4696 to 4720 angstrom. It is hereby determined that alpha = 6.936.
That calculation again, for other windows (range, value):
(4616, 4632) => 6.745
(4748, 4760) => 6.943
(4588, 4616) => 6.786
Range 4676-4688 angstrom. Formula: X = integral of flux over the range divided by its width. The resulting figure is 6.25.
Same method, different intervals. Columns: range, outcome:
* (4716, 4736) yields 6.17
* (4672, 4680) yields 6.65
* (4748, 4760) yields 6.38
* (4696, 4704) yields 6.61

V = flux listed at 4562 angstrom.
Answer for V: 6.778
